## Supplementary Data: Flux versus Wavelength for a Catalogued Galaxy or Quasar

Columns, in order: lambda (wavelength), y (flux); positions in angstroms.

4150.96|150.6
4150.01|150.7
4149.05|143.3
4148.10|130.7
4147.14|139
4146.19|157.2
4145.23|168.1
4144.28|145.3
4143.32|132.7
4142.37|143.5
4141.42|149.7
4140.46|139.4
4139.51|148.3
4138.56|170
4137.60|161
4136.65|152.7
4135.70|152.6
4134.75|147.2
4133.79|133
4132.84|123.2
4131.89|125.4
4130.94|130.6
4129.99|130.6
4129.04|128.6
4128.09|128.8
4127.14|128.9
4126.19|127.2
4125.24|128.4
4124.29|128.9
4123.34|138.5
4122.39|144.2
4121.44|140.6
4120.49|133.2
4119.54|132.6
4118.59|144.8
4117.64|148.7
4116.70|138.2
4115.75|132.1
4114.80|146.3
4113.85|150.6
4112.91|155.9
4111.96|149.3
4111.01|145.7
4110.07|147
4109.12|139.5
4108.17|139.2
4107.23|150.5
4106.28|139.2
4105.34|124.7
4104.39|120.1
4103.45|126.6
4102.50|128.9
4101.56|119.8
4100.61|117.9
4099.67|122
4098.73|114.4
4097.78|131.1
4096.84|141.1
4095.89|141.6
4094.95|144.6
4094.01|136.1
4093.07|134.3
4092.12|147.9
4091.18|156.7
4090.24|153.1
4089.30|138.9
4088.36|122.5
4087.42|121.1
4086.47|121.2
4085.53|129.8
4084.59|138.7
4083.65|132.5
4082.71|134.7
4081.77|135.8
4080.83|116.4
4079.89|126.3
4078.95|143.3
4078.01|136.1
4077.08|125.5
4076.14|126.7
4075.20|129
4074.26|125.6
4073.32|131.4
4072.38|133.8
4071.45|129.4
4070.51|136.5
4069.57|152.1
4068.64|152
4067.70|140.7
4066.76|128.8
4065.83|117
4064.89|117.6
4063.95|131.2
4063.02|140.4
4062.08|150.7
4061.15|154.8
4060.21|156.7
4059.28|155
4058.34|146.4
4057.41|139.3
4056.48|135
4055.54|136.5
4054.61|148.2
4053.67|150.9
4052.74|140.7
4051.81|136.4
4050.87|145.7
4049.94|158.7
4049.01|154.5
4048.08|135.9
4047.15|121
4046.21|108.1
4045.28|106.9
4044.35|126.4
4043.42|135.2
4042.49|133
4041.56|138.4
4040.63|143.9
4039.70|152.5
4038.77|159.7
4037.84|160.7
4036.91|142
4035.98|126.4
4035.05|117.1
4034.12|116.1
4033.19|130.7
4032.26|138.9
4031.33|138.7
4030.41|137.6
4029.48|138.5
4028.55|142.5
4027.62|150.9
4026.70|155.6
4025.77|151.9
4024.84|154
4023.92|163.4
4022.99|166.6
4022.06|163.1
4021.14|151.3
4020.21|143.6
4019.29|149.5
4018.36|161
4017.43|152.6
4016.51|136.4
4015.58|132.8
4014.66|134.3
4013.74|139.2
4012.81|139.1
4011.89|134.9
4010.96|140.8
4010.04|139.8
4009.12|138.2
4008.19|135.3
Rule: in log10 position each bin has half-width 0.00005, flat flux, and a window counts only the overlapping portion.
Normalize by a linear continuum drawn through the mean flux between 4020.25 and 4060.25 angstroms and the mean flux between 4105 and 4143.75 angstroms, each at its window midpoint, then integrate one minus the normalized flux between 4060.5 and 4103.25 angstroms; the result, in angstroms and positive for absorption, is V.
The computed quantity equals 2.3 angstroms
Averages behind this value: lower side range 142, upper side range 140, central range 134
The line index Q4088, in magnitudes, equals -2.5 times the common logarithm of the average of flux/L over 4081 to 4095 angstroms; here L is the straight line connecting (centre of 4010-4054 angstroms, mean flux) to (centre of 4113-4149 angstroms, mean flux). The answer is 0.04 mag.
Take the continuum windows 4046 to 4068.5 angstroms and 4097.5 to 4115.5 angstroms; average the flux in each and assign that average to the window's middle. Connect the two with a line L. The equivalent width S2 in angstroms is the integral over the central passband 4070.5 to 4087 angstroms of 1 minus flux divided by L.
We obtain 0.9 angstroms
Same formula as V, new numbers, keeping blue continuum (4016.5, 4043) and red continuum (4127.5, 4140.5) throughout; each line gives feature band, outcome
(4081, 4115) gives 1.57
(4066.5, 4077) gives 0.64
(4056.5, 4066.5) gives 0.26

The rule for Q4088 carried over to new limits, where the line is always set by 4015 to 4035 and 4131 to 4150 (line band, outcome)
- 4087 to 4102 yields 0.09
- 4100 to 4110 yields 0.11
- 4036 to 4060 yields 0.04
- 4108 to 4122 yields 0.02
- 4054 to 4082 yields 0.07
